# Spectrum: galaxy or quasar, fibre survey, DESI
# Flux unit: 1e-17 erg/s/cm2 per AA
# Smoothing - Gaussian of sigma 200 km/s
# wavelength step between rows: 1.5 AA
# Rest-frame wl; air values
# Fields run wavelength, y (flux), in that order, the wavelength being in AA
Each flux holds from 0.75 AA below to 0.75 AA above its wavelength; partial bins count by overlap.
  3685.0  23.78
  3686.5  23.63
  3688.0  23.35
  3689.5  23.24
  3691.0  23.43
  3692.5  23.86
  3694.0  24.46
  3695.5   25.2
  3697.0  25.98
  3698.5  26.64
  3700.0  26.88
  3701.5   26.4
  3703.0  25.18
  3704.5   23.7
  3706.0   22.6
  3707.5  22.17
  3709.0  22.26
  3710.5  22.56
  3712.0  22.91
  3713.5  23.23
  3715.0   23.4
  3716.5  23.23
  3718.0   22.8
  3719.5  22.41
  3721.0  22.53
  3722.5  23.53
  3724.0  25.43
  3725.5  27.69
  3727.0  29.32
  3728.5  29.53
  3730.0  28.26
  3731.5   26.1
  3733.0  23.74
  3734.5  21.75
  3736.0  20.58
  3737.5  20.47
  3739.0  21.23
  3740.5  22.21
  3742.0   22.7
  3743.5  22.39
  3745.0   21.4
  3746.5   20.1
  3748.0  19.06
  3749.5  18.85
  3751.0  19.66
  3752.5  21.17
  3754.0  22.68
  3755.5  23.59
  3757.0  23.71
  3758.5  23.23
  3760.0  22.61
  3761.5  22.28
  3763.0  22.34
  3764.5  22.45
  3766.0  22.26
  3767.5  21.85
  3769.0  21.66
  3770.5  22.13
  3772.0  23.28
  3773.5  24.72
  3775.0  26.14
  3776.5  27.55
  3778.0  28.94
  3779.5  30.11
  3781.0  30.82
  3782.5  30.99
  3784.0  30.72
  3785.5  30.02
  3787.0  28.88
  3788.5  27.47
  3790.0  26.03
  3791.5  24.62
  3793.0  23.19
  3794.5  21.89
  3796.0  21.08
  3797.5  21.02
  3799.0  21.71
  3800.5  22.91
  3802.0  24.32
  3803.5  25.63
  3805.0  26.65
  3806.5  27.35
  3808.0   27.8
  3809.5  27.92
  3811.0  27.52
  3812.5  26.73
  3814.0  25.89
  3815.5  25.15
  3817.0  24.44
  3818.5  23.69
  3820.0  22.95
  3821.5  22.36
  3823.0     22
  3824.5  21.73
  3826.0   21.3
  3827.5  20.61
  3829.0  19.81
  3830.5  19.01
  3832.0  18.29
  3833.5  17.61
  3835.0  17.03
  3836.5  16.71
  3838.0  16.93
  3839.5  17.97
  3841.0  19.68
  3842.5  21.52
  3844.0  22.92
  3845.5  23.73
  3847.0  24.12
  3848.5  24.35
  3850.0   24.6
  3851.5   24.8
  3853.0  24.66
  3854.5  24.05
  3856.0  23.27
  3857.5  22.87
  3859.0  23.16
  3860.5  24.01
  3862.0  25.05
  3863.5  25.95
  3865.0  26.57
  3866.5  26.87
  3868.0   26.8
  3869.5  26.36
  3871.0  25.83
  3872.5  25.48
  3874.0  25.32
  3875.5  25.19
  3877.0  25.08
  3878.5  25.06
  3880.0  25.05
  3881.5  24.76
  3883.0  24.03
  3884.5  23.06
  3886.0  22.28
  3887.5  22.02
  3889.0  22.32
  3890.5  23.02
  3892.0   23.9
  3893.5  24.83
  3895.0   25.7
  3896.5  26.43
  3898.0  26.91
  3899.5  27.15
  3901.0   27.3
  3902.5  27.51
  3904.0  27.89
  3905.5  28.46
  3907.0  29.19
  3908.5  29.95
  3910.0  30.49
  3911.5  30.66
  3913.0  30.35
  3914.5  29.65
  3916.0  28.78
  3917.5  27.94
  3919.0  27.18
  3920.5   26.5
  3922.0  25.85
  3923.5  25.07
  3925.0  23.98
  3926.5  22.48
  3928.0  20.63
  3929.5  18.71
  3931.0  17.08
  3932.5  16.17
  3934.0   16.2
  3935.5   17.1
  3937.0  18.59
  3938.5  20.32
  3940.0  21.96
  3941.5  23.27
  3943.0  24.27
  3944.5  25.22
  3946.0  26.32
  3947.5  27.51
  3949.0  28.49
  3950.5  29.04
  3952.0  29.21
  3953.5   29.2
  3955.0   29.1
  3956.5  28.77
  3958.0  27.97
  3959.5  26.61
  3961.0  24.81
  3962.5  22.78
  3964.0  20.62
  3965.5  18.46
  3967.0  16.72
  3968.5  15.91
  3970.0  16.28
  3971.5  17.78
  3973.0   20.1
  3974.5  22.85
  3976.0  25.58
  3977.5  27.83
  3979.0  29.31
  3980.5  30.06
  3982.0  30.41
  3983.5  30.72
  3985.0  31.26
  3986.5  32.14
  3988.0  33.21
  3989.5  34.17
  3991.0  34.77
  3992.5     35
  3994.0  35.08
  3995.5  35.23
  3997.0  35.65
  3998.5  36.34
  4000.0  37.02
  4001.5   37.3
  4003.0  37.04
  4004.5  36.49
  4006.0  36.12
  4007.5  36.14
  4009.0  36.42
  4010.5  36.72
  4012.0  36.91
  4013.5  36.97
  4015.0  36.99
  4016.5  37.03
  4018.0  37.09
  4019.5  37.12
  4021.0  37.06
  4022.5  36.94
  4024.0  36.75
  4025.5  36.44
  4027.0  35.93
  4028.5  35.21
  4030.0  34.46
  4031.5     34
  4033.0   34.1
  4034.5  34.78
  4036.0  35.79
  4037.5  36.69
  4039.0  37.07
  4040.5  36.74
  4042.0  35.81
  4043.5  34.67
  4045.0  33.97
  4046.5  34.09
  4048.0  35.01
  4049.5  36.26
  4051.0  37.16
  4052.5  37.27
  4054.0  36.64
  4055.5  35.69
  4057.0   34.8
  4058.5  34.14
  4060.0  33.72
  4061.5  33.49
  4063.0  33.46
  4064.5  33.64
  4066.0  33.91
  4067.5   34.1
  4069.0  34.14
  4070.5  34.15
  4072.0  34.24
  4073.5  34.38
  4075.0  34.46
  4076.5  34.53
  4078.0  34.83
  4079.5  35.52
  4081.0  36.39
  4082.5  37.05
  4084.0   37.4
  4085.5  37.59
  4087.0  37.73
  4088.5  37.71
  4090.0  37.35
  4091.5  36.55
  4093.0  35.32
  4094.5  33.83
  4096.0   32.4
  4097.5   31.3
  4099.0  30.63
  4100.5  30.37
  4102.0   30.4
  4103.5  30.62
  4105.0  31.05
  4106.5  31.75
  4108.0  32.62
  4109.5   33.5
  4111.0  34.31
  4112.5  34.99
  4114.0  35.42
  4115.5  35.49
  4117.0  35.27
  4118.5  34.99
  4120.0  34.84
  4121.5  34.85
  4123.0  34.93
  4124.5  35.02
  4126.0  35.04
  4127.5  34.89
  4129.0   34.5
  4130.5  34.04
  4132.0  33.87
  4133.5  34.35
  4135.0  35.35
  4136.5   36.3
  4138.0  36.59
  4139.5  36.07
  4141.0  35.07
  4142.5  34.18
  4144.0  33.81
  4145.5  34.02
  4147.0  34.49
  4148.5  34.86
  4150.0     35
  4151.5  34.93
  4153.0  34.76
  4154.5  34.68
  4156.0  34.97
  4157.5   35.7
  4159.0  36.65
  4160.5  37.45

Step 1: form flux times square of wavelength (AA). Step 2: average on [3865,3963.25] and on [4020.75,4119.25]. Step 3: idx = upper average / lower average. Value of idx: 1.5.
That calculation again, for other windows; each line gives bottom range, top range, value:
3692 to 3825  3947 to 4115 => 1.56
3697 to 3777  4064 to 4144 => 1.78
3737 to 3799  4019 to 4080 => 1.70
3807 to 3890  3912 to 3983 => 1.08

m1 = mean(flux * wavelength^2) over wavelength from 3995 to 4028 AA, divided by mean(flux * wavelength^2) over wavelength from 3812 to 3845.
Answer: 1.91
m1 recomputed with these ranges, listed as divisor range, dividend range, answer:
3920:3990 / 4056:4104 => 1.50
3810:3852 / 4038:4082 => 1.79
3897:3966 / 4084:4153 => 1.50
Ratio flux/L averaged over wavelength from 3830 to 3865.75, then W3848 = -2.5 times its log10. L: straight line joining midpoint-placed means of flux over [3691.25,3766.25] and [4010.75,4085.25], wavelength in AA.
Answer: 0.26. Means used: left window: 23.4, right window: 35.5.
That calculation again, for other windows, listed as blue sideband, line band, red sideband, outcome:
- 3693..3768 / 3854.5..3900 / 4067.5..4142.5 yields 0.12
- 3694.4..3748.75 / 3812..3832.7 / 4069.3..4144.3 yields 0.19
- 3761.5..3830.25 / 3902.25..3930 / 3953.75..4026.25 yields 0.06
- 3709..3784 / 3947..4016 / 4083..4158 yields 0.03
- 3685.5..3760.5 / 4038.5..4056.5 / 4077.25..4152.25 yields -0.10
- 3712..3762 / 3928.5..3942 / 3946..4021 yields 0.47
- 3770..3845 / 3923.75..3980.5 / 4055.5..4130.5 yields 0.26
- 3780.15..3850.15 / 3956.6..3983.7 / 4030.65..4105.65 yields 0.28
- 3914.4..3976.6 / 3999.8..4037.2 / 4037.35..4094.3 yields -0.18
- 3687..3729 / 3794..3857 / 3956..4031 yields 0.20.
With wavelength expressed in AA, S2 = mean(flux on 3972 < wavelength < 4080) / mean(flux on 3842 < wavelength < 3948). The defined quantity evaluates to 1.40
